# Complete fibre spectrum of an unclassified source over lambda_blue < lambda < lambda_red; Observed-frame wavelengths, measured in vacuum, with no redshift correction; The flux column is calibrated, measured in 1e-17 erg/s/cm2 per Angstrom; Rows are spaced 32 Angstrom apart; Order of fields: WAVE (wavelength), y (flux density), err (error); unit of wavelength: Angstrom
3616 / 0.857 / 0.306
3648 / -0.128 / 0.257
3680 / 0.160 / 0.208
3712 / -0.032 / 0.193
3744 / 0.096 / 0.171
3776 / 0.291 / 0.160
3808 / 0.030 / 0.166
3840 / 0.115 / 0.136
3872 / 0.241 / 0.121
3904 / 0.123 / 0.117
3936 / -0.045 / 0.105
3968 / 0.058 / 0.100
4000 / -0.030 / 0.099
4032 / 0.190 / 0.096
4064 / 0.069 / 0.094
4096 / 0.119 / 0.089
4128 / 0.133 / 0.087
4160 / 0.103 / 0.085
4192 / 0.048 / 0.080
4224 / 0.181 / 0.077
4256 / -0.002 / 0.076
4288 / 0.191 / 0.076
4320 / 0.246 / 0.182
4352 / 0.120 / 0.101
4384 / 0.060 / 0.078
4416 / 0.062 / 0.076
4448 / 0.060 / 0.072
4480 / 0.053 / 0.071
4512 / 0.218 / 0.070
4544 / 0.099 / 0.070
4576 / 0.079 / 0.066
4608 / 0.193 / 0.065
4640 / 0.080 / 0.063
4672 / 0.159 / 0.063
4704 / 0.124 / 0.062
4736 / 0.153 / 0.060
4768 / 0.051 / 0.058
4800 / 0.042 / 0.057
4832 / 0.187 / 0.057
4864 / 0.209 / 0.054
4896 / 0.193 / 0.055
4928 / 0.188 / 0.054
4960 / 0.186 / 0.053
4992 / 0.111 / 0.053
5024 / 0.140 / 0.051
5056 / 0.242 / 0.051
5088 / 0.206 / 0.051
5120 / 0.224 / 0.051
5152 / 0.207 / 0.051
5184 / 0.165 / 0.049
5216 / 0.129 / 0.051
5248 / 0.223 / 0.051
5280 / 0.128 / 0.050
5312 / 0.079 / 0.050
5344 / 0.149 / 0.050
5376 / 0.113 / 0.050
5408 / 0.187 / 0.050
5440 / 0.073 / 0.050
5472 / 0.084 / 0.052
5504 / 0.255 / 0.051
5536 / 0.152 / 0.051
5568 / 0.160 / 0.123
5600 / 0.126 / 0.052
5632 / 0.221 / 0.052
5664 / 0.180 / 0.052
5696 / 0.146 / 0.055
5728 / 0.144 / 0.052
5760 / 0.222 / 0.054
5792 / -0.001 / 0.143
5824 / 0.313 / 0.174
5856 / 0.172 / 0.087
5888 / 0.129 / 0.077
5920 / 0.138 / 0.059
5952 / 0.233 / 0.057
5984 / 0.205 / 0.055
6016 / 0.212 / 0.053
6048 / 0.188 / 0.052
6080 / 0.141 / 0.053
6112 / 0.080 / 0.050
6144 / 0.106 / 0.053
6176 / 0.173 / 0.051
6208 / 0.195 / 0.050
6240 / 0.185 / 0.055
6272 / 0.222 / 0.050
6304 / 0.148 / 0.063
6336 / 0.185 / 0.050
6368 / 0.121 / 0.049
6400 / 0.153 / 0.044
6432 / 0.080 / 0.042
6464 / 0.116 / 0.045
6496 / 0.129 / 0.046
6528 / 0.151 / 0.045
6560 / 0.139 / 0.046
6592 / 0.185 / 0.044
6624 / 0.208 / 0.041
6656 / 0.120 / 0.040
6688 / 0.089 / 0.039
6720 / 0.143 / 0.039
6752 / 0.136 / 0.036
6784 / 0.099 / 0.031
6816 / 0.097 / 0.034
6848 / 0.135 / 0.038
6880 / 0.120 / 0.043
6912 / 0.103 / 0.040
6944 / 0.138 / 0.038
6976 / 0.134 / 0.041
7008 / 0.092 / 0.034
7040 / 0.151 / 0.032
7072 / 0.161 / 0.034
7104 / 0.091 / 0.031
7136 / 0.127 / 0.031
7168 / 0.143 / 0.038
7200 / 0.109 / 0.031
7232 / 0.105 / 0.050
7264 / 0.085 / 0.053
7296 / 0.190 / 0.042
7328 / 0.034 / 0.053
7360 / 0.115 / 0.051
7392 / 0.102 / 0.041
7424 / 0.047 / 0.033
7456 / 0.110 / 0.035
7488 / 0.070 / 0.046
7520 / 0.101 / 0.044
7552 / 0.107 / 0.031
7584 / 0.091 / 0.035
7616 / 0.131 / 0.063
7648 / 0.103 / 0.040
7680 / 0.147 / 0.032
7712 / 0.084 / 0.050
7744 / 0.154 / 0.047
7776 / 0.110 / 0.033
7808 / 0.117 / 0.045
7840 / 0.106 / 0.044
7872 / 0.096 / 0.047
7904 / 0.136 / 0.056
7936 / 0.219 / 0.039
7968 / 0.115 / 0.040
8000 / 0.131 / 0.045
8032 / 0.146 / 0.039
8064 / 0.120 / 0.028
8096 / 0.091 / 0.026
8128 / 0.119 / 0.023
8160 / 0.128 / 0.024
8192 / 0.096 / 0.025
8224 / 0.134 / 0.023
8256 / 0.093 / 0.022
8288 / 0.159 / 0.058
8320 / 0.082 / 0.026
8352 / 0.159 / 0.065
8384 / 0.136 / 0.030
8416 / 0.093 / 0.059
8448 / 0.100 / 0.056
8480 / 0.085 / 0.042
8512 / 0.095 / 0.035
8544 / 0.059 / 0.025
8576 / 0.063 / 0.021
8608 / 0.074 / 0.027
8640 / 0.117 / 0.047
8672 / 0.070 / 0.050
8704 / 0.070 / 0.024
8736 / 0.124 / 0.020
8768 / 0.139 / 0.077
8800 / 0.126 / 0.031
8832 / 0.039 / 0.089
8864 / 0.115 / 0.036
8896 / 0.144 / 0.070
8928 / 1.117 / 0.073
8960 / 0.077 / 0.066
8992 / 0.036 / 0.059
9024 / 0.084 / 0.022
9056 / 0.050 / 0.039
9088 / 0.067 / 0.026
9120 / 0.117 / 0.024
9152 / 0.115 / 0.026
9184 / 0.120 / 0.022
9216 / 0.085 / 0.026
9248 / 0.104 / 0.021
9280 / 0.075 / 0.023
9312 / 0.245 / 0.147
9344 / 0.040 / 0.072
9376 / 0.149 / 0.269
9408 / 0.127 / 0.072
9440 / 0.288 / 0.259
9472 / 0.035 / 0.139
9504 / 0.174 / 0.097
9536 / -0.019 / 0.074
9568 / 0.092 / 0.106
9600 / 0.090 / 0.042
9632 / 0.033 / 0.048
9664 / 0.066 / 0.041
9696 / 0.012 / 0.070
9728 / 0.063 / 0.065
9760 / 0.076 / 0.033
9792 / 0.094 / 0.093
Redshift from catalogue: 0.210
